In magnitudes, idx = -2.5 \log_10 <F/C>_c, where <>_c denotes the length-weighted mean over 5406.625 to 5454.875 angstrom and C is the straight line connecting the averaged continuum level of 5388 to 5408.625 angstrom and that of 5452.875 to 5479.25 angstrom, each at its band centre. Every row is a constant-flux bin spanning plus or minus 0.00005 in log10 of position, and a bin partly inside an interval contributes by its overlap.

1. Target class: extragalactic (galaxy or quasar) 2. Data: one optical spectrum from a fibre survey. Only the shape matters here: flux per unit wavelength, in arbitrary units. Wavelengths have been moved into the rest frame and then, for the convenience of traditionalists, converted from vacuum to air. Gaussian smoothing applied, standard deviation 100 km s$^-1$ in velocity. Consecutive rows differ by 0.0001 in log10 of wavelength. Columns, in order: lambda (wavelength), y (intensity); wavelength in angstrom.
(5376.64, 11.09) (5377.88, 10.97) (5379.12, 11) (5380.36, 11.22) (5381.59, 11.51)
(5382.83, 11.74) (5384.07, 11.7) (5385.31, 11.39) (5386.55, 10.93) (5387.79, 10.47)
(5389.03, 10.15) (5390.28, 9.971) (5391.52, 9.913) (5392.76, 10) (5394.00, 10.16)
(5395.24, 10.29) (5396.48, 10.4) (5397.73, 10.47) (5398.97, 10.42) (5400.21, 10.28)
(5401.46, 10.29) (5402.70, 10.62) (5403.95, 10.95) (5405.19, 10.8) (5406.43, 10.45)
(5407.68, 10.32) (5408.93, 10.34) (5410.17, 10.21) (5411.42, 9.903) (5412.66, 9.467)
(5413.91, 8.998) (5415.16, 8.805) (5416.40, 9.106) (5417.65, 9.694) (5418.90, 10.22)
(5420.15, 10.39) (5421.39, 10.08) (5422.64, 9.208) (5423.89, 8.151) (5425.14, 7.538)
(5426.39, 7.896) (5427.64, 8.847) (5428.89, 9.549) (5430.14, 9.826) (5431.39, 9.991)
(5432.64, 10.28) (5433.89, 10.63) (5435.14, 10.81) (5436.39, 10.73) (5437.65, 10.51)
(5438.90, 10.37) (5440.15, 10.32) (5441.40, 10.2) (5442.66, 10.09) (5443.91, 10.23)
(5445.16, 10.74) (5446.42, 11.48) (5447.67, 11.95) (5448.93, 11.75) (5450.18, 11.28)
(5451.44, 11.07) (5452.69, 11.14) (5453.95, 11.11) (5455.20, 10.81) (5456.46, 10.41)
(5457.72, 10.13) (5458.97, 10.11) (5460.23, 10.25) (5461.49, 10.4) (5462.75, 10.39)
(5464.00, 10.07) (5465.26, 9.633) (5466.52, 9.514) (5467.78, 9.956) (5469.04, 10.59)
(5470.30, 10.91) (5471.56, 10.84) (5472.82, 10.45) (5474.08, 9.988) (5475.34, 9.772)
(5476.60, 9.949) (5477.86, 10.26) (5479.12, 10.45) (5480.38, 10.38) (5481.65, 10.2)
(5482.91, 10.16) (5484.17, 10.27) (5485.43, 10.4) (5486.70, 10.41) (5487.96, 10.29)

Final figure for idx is 0.02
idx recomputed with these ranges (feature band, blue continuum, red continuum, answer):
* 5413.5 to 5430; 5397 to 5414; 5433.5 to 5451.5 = 0.15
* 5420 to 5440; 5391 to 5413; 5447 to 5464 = 0.10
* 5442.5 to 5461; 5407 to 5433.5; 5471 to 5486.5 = -0.10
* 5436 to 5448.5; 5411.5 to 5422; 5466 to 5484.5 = -0.08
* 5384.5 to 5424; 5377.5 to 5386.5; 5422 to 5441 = 0.05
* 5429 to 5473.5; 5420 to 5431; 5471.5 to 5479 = -0.10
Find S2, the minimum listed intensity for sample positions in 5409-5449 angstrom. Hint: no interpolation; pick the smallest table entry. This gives 7.538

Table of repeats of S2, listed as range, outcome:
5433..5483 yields 9.514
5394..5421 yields 8.805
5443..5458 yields 10.13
